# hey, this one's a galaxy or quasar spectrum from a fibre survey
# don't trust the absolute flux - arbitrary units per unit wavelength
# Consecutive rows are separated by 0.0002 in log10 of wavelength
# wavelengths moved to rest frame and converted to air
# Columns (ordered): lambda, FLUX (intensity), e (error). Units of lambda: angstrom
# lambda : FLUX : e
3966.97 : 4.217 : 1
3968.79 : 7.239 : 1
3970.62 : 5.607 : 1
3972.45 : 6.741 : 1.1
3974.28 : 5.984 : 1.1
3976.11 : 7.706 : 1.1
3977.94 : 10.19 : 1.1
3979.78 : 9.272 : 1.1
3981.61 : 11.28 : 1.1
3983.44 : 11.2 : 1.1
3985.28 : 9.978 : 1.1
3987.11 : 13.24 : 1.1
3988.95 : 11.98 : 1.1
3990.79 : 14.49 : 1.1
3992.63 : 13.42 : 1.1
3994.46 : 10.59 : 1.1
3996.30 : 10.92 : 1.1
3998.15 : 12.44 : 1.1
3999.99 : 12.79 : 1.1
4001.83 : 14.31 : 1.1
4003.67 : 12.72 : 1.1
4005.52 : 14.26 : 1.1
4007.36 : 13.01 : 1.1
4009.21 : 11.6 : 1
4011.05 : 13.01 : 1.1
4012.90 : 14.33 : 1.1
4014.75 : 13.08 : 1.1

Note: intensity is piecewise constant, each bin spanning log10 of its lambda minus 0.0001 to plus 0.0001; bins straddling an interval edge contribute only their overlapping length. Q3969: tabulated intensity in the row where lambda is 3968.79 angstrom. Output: 7.239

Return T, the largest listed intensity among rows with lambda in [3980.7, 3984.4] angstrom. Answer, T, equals 11.28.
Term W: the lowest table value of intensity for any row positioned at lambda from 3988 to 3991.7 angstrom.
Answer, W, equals 11.98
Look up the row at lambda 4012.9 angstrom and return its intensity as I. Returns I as 14.33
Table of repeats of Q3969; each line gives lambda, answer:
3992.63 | 13.42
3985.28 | 9.978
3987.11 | 13.24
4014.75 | 13.08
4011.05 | 13.01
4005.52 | 14.26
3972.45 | 6.741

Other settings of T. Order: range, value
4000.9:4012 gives 14.31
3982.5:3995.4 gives 14.49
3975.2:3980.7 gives 10.19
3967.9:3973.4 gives 7.239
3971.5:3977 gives 7.706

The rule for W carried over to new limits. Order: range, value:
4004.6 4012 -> 11.6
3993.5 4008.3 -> 10.59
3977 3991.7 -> 9.272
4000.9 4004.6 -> 12.72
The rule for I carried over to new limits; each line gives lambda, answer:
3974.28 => 5.984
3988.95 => 11.98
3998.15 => 12.44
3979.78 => 9.272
